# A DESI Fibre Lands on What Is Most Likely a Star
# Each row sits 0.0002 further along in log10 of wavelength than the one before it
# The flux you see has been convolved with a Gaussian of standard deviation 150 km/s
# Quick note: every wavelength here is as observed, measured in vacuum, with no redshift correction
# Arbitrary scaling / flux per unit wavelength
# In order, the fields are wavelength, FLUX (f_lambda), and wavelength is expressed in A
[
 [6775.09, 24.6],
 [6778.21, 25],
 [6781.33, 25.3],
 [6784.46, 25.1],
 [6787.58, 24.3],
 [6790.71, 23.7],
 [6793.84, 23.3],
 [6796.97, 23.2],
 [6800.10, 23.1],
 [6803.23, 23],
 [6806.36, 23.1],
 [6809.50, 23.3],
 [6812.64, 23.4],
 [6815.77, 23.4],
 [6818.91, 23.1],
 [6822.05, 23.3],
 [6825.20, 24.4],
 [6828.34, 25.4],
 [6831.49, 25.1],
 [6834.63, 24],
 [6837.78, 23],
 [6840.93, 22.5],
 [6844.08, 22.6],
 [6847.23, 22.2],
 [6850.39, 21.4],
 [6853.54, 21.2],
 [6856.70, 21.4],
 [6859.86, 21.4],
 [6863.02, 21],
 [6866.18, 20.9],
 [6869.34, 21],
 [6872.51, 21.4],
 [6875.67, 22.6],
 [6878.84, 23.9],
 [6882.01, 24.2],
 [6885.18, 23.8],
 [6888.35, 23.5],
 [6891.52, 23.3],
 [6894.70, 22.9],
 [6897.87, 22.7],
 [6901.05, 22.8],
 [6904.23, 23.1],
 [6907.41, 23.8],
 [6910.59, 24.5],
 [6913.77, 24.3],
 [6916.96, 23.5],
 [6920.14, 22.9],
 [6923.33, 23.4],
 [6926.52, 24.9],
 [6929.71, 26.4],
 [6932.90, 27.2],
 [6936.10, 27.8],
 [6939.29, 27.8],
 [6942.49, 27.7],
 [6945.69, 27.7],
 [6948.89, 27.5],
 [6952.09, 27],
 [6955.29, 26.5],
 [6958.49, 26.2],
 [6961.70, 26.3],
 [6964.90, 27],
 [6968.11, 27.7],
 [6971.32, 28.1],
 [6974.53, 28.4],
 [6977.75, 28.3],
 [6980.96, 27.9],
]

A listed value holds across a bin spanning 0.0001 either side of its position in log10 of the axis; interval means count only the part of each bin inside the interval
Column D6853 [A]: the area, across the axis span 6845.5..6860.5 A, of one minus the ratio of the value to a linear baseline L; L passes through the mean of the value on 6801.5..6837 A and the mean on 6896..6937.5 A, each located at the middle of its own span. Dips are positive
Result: 1.5 A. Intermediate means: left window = 23.8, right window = 24.4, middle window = 21.5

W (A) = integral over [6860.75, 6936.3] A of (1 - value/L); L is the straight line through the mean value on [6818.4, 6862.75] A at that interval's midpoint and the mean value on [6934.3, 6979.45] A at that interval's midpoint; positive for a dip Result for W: 5.0 A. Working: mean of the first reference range 22.9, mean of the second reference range 27.4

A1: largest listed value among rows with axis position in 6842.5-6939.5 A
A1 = 27.8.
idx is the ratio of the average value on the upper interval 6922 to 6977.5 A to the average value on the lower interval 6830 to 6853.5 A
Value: 1.2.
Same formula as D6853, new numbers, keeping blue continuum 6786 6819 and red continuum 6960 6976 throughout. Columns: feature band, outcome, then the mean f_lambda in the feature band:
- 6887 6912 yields 2.4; 23.3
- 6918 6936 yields 0.9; 25.2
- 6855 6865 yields 1.4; 21.2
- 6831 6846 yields 0.6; 23.3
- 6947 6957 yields 0.0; 27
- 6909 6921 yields 1.1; 23.9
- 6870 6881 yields 1.1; 22.6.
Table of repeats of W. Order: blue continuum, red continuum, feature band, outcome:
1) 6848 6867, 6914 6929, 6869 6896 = -0.9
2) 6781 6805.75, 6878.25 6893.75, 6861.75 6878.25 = 1.5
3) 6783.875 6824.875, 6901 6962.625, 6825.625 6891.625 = 4.6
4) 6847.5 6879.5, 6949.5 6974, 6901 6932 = 0.6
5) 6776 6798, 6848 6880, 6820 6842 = -1.2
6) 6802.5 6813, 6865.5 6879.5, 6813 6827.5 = -0.4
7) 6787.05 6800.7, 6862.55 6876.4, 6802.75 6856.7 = -1.6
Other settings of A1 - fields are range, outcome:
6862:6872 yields 21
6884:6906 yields 23.8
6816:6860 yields 25.4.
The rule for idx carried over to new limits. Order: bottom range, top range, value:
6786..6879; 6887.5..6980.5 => 1.12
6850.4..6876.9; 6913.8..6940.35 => 1.19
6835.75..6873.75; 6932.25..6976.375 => 1.26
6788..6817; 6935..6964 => 1.16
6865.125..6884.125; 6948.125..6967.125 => 1.19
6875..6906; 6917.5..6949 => 1.12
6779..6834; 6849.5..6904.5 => 0.94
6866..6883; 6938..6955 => 1.23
